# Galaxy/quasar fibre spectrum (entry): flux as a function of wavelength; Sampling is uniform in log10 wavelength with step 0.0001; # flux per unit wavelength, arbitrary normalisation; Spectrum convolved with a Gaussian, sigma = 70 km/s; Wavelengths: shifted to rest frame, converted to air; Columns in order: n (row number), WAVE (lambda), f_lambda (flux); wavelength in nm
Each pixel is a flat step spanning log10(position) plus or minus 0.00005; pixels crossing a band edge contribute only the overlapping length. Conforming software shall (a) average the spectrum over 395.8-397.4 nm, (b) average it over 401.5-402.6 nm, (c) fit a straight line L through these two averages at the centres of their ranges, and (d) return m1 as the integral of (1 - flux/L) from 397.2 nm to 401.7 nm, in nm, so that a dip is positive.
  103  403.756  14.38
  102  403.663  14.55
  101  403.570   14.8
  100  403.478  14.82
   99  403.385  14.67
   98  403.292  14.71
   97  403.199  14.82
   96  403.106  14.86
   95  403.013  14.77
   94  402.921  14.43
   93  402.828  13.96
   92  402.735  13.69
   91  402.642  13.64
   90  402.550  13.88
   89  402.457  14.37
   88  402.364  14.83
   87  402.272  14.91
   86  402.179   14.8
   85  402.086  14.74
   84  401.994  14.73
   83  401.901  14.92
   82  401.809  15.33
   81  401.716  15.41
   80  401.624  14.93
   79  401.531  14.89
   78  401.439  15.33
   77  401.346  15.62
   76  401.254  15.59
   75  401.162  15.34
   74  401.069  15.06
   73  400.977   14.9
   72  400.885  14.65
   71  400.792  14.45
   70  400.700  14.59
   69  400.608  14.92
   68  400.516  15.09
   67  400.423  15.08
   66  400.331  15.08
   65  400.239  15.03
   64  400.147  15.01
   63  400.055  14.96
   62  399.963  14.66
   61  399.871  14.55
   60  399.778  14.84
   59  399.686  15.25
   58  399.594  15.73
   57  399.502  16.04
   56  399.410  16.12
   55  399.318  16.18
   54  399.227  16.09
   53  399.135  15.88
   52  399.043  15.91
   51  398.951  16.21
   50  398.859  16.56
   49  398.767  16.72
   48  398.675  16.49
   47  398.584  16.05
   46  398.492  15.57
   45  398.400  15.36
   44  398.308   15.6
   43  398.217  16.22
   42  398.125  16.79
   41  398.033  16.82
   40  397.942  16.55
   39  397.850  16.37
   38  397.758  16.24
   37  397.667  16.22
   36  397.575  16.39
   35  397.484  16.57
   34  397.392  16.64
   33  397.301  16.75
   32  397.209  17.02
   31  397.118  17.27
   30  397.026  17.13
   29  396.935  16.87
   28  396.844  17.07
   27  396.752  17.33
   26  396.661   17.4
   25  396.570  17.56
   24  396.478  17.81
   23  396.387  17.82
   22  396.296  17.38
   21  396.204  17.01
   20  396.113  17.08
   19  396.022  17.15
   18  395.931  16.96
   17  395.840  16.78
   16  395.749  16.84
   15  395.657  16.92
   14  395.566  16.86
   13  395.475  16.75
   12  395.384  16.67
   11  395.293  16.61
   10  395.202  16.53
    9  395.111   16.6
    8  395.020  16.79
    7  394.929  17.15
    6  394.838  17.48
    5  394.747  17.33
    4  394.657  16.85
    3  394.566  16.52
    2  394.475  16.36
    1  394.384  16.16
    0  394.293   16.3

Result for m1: 0.07 nm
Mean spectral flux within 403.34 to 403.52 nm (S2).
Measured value 14.7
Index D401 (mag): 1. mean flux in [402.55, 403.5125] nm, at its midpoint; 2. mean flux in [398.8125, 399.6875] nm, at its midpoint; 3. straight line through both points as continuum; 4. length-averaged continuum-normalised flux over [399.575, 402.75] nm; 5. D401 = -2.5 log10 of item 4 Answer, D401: 0.02 mag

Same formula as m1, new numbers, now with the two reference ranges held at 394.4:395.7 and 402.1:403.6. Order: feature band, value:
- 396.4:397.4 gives -0.058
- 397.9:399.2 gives -0.035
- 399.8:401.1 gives 0.030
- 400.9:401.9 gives -0.019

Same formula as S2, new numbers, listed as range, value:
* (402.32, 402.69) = 14.2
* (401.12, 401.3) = 15.5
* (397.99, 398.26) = 16.6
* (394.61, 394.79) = 17.2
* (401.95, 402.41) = 14.8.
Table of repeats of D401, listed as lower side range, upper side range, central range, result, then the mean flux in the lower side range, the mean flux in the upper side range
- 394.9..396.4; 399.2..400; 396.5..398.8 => -0.03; 16.9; 15.5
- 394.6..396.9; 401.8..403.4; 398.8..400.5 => 0.01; 17.1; 14.5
